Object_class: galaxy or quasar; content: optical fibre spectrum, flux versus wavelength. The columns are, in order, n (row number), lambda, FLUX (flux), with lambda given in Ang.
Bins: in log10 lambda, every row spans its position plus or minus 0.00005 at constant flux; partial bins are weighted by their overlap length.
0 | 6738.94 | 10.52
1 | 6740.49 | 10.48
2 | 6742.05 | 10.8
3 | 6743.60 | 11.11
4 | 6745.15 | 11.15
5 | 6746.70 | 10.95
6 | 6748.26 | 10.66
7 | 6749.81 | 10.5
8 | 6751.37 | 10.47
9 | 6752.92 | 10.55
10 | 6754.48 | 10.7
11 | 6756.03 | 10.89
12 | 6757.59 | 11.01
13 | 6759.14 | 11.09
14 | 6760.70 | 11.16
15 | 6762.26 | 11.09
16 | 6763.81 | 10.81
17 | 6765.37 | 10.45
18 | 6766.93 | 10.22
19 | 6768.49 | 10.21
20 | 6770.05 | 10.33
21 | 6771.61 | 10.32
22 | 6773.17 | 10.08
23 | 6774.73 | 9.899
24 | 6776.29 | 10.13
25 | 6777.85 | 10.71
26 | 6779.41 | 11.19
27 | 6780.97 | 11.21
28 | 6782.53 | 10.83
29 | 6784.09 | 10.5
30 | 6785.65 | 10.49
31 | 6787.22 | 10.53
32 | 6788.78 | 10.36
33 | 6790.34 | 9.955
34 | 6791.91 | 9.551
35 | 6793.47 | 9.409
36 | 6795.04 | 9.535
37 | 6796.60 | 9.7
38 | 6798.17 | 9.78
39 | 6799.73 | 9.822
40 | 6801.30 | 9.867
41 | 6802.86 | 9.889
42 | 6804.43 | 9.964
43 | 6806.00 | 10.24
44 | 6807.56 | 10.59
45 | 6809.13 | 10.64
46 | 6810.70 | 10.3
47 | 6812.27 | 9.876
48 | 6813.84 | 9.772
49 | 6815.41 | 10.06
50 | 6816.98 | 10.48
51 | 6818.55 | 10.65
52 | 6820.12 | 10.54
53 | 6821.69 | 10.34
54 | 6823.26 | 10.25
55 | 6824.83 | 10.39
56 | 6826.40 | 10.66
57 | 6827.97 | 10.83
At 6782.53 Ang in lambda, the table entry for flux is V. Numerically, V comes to 10.83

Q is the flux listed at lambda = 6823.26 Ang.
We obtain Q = 10.25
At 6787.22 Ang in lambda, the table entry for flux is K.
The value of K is 10.53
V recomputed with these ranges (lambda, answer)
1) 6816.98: 10.48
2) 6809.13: 10.64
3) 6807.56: 10.59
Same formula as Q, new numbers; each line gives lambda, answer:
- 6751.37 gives 10.47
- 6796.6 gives 9.7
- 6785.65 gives 10.49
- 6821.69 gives 10.34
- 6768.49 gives 10.21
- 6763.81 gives 10.81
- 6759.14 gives 11.09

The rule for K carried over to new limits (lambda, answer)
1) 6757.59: 11.01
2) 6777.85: 10.71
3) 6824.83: 10.39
